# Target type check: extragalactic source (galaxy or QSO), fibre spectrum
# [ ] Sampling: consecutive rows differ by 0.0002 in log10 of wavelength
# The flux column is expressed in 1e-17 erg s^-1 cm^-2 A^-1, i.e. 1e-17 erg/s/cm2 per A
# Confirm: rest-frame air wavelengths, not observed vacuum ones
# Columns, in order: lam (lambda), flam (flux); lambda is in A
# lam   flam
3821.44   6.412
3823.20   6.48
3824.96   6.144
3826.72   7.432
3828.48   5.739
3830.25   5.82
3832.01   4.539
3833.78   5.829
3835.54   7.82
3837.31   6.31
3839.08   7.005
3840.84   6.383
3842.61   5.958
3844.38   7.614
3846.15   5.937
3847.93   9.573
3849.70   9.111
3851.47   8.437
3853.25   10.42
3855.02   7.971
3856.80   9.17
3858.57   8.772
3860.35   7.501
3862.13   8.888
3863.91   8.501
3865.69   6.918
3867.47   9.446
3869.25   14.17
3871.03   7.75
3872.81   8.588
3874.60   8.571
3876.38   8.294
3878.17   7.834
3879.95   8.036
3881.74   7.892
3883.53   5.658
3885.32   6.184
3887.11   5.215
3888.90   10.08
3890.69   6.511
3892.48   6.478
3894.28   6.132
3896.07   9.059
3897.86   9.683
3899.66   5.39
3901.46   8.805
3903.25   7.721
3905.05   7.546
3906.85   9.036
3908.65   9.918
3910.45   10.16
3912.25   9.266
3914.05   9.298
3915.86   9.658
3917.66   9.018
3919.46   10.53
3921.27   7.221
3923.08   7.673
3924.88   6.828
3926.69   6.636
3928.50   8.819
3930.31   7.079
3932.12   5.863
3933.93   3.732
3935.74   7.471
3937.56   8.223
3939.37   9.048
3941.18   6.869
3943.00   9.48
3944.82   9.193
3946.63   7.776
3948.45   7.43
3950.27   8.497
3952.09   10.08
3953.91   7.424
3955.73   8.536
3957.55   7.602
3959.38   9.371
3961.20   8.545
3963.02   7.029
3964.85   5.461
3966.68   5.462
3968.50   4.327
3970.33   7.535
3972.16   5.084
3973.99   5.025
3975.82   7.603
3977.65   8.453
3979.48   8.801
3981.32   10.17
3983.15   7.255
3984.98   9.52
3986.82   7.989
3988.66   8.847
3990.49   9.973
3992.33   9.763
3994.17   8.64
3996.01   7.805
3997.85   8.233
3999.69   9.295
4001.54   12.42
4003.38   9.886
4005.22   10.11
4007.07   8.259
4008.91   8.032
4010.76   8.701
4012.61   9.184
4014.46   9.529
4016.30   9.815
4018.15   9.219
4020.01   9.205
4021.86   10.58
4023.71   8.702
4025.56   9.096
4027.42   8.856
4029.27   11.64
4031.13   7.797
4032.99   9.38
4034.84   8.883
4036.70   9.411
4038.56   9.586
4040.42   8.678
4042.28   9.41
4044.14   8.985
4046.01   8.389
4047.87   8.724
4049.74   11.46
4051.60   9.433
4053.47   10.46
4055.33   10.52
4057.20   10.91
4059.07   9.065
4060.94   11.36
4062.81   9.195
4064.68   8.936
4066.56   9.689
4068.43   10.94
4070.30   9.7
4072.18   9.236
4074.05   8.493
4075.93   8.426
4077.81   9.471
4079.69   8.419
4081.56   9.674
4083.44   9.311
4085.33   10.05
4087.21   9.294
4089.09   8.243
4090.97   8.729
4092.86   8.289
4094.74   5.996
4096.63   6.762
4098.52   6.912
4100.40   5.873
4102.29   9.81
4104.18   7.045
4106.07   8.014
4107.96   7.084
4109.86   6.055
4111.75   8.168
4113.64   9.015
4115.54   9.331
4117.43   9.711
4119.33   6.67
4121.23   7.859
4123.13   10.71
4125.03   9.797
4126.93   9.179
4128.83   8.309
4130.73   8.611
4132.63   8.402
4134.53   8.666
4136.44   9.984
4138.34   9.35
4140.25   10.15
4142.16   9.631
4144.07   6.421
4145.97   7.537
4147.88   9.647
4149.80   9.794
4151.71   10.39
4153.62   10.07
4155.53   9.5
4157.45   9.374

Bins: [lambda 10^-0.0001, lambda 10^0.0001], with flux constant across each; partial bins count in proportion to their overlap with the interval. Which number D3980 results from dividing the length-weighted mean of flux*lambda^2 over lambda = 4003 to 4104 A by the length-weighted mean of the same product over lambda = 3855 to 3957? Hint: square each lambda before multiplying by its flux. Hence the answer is 1.2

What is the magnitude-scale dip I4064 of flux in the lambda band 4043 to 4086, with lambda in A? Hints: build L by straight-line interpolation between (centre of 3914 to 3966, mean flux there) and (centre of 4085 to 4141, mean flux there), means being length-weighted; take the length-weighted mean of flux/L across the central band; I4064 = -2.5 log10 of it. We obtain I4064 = -0.16 mag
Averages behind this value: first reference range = 7.91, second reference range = 8.38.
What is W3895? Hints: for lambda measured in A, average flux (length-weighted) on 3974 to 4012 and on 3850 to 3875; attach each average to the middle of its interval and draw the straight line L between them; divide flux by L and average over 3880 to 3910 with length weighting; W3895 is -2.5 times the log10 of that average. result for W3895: 0.17 mag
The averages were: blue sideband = 8.95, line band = 7.63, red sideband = 8.9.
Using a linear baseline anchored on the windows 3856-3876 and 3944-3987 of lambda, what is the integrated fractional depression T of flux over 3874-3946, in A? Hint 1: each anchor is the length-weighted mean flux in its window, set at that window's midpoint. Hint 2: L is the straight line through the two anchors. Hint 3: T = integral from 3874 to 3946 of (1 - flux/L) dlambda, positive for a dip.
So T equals 3.9 A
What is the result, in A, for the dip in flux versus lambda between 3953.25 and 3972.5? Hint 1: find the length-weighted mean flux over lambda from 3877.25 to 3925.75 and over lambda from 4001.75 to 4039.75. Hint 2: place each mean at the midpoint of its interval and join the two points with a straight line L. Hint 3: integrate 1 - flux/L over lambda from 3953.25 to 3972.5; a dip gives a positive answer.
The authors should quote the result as 3.8 A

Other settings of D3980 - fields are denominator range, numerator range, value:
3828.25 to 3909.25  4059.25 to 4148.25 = 1.25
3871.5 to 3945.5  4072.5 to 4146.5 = 1.18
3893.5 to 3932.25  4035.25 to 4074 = 1.25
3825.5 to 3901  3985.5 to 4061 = 1.33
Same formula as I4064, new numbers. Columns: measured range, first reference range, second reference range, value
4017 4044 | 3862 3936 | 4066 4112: -0.13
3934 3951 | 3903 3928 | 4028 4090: 0.10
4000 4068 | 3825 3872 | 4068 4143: -0.14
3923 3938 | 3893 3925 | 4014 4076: 0.26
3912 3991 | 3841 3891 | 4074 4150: 0.06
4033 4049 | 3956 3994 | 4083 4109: -0.16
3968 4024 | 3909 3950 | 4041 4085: 0.02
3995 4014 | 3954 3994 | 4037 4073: -0.09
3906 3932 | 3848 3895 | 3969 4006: -0.03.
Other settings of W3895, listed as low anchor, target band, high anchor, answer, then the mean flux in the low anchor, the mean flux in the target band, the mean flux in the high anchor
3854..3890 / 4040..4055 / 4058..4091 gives -0.03 mag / 8.27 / 9.51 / 9.37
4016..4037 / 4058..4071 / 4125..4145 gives -0.07 mag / 9.37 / 9.85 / 8.92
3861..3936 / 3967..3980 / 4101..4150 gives 0.24 mag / 8.04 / 6.57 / 8.61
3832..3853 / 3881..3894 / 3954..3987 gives 0.08 mag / 7.25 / 6.81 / 7.42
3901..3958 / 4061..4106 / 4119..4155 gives 0.02 mag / 8.2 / 8.67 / 9.06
